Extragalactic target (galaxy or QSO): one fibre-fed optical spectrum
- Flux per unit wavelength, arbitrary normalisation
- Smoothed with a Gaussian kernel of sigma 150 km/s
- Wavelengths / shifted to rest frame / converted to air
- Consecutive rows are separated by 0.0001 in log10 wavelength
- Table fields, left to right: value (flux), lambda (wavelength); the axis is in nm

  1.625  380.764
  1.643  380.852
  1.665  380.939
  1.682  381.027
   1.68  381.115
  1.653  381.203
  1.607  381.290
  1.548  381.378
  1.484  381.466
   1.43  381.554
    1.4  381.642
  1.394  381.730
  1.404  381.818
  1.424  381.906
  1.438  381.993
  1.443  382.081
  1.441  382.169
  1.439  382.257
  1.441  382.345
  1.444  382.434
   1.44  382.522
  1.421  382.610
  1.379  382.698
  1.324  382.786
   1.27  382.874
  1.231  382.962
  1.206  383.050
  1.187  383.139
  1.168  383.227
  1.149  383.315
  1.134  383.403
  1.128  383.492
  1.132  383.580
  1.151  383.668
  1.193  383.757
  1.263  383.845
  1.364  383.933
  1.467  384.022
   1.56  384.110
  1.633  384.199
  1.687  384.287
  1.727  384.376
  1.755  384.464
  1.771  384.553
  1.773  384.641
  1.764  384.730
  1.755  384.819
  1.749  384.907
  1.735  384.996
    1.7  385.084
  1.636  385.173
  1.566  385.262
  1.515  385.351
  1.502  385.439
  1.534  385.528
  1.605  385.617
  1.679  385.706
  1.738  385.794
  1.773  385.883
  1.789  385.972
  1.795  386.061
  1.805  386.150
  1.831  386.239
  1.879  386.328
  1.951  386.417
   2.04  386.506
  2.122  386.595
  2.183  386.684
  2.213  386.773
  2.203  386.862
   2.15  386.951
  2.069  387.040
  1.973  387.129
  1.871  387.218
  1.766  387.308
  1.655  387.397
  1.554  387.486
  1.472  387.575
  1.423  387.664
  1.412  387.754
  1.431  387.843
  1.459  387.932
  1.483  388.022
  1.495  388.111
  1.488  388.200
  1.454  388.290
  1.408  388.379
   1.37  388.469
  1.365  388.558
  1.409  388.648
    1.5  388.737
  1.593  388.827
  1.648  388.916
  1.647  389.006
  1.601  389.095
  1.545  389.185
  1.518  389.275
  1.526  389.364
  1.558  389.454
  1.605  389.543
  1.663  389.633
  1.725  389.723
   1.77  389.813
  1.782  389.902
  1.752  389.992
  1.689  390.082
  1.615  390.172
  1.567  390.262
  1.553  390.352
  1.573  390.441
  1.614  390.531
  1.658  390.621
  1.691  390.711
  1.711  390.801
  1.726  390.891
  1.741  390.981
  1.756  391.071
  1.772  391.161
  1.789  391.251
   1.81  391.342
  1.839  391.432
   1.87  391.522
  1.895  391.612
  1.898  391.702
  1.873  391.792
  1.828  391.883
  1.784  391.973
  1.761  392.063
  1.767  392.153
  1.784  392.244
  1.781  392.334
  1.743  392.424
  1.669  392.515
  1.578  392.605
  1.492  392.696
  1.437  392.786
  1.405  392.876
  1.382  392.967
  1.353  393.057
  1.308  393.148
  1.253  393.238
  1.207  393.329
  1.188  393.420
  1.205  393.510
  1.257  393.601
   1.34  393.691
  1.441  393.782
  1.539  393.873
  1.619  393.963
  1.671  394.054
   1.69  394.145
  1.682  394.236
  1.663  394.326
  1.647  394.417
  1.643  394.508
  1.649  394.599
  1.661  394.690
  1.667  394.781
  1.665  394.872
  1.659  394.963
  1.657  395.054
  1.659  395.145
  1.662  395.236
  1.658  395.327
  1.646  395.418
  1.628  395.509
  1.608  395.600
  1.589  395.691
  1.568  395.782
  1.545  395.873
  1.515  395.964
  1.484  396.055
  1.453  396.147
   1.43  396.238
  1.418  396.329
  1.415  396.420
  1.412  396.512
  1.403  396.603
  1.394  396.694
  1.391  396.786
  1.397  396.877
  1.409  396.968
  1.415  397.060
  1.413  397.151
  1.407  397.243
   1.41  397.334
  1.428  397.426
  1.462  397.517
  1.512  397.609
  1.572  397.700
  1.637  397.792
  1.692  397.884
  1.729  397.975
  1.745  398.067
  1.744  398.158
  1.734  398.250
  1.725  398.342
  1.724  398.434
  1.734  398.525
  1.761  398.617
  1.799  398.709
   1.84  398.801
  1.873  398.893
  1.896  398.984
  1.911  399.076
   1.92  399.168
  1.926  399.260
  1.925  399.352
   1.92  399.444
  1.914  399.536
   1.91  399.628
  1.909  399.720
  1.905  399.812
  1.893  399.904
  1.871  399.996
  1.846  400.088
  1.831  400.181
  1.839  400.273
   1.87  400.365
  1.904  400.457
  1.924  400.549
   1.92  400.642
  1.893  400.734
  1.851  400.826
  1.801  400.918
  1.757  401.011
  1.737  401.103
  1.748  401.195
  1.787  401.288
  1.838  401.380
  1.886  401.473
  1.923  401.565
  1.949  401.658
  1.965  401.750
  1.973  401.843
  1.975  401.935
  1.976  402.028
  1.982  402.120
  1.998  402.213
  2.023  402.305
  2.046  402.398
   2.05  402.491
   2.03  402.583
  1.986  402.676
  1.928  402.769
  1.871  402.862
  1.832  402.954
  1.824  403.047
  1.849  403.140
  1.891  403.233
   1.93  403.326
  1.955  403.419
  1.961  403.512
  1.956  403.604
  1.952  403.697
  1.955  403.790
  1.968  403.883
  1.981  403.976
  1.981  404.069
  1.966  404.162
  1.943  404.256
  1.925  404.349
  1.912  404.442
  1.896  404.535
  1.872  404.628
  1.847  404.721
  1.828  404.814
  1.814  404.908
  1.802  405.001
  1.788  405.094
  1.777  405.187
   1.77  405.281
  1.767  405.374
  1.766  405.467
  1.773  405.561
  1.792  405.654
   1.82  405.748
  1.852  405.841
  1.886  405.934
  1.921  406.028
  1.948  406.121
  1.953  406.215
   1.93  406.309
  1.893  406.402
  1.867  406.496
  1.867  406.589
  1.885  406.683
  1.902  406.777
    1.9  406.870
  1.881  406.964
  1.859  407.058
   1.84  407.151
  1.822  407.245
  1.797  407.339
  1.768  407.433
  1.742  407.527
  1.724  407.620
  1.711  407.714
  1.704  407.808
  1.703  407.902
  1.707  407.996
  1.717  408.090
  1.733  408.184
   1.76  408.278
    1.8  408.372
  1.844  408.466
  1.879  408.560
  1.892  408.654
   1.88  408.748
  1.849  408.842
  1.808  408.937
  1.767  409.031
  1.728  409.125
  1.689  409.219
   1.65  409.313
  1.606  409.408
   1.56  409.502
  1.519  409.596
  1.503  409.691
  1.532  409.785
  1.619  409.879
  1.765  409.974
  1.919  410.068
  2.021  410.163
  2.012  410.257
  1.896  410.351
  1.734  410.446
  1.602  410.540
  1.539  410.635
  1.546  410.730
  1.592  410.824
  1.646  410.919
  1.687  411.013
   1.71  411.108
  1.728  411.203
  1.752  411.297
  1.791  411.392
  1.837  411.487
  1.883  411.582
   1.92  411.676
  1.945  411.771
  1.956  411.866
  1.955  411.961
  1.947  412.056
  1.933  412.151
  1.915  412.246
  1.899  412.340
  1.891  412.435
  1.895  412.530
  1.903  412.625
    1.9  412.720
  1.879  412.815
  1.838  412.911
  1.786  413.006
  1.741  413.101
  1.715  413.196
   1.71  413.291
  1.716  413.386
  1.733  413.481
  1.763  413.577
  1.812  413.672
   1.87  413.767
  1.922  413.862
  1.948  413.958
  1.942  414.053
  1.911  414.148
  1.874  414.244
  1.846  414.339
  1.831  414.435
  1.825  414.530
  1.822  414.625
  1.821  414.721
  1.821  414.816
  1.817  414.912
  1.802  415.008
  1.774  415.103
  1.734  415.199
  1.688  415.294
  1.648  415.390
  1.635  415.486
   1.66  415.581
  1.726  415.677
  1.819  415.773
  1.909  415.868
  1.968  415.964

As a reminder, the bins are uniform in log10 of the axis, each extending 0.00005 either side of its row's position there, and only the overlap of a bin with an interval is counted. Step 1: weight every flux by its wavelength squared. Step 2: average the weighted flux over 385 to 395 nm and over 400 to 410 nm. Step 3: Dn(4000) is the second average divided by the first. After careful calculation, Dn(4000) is 1.2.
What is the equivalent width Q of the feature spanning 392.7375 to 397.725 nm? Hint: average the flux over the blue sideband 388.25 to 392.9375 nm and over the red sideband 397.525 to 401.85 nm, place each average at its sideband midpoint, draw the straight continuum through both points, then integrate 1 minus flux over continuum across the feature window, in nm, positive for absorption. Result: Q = 0.71 nm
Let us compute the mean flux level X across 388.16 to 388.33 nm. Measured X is 1.47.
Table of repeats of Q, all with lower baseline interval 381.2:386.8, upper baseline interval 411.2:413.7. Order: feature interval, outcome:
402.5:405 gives -0.23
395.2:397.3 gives 0.24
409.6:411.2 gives 0.11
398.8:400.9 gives -0.22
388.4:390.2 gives 0.02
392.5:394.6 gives 0.23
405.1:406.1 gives -0.02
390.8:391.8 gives -0.11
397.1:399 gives 0.05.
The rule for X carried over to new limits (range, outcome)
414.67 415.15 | 1.81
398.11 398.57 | 1.73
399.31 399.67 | 1.92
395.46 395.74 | 1.61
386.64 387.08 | 2.17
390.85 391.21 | 1.75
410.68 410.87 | 1.57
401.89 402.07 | 1.97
